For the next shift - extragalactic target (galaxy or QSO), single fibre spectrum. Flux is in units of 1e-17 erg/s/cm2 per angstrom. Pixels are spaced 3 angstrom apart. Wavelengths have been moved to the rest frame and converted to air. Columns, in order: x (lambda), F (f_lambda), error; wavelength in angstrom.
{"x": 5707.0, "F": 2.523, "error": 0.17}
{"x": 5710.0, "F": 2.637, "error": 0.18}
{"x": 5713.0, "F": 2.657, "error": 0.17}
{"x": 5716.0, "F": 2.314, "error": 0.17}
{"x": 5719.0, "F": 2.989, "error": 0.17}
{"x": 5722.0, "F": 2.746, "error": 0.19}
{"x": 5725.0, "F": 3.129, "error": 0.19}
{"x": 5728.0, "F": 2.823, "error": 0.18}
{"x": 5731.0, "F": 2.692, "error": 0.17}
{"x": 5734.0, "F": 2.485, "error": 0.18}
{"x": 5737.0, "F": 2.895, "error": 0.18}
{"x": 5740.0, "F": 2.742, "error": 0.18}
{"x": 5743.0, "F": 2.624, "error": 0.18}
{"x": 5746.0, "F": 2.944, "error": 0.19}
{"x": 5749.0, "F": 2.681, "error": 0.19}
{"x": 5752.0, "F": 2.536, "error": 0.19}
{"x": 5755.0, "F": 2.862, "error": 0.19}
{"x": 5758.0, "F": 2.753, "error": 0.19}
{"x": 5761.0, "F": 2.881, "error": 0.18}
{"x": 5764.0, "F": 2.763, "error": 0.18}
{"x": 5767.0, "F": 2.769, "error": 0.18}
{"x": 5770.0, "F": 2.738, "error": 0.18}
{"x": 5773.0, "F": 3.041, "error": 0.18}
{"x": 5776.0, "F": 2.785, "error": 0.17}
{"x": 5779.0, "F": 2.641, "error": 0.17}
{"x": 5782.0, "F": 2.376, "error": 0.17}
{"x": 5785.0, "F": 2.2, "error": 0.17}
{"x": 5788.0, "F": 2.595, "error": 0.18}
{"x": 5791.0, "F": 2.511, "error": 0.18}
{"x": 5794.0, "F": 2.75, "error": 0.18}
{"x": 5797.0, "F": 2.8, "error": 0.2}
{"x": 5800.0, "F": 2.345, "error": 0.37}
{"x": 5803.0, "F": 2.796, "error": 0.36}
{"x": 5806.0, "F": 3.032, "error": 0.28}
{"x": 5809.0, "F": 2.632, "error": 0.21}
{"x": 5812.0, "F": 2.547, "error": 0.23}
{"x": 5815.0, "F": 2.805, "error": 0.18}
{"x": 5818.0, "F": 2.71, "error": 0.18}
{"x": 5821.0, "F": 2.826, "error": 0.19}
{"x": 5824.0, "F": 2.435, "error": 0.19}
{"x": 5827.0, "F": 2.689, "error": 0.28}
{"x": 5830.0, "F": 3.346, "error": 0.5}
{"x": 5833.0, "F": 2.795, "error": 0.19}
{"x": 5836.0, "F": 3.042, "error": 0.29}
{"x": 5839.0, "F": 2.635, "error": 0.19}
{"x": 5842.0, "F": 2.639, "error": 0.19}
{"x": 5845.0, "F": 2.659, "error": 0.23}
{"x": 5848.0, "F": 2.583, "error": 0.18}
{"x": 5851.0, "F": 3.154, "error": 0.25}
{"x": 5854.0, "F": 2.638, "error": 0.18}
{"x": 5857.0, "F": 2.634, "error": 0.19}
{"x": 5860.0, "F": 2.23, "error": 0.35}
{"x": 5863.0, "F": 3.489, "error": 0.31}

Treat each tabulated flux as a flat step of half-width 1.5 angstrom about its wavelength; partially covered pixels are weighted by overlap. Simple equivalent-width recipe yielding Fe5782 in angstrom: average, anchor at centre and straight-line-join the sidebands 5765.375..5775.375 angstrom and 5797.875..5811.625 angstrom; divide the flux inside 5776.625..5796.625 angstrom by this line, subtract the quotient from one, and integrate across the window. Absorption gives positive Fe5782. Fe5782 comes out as 1.7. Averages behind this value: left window 2.84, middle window 2.54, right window 2.69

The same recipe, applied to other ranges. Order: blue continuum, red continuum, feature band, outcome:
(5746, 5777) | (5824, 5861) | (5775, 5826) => 2.5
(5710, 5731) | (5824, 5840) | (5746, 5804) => 2.7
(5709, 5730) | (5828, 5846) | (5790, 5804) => 0.9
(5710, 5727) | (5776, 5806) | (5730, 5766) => -0.7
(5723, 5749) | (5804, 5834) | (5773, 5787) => 1.1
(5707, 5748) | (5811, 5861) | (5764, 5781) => -0.3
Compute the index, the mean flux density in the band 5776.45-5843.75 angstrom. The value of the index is 2.69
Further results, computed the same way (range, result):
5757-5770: 2.79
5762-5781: 2.78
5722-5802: 2.71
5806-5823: 2.73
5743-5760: 2.75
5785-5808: 2.66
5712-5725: 2.73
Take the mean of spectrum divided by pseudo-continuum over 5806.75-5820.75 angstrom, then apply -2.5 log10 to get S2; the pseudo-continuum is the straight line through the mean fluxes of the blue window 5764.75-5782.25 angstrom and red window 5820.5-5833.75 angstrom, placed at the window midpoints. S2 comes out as 0.04 mag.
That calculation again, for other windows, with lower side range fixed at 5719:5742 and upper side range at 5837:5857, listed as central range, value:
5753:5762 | -0.013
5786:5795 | 0.069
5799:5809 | 0.007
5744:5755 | 0.019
